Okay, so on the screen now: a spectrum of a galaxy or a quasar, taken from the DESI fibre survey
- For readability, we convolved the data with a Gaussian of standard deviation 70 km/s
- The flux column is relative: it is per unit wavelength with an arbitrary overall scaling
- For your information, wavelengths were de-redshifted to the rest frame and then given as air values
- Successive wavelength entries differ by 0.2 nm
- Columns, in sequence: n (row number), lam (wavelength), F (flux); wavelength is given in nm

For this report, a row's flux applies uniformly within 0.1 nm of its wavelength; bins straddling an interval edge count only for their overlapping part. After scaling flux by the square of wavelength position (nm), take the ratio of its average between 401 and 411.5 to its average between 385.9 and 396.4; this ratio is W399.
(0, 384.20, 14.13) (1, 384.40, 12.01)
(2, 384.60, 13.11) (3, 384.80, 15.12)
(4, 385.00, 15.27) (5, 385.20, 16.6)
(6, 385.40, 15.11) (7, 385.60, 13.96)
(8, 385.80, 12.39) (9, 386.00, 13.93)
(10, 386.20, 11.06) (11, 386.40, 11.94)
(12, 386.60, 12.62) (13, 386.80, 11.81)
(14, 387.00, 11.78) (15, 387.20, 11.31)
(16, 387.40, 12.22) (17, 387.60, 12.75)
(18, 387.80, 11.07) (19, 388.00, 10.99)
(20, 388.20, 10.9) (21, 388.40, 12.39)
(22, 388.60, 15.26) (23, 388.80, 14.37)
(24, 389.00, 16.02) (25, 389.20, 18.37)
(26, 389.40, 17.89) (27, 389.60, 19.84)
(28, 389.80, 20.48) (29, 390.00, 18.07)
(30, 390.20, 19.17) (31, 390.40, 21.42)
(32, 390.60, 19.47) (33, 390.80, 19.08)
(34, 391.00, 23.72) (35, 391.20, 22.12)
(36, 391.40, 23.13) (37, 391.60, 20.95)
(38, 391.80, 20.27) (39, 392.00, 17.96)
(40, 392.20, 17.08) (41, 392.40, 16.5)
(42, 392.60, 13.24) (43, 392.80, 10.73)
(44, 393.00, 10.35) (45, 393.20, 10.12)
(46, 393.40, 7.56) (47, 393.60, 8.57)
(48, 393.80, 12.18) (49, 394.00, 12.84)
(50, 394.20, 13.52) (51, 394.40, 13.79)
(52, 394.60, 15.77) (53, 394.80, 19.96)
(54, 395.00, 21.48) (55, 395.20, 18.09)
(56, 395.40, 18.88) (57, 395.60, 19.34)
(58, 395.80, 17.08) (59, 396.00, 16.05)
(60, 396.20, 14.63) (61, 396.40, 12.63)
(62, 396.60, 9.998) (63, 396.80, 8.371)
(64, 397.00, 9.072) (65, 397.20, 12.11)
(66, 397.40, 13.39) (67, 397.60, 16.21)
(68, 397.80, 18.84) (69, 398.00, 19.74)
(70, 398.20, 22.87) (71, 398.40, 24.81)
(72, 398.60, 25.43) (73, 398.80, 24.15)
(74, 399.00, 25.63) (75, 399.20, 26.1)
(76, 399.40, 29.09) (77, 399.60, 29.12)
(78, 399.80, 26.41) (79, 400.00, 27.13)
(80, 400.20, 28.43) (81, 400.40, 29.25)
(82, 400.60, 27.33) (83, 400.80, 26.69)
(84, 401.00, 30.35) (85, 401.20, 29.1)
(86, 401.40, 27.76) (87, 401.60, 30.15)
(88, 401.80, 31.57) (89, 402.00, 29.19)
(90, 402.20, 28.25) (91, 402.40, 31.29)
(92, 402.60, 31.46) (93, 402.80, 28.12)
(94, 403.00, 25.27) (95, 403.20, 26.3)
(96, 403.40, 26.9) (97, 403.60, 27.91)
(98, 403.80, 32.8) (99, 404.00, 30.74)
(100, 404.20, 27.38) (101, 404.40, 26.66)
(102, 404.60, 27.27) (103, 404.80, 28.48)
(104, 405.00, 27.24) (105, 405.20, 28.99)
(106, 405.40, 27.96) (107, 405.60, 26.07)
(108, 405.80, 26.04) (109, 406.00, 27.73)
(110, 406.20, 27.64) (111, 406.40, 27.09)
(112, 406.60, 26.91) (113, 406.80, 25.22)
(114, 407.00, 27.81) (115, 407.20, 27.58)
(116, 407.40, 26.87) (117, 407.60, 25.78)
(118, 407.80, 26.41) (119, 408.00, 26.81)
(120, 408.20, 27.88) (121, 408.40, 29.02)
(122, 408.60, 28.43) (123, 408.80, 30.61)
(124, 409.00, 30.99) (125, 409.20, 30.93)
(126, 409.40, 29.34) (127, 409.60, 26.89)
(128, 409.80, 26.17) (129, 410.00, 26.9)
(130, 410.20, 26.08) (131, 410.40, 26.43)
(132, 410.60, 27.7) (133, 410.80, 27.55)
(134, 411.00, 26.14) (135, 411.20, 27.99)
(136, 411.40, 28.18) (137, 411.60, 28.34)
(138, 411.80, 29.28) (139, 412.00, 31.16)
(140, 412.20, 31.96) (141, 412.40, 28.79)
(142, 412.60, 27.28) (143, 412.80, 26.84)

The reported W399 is 1.9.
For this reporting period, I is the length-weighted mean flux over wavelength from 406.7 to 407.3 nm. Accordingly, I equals 26.9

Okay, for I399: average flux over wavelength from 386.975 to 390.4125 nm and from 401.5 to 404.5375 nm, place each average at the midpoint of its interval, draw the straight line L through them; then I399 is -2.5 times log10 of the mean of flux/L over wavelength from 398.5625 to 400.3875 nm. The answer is -0.061 mag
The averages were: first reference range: 15.2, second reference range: 28.9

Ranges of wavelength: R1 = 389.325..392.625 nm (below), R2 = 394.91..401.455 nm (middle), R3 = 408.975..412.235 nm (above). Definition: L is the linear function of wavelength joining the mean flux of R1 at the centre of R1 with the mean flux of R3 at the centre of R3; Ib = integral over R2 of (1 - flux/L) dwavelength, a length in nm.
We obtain 0.45 nm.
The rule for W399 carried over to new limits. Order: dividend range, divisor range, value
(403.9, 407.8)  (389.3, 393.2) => 1.61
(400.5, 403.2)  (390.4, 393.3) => 1.72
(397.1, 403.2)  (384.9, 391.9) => 1.72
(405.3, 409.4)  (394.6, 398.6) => 1.75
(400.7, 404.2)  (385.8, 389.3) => 2.43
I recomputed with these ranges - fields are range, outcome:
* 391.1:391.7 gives 22.1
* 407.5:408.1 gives 26.3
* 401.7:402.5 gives 30.1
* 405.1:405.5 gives 28.5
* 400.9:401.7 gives 29.3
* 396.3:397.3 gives 10.4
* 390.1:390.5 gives 20.3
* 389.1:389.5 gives 18.1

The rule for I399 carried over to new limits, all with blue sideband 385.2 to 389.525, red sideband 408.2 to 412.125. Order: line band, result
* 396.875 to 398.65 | 0.15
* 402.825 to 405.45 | -0.15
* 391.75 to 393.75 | 0.27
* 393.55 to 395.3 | 0.18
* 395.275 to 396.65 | 0.20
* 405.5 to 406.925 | -0.04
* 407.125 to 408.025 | 0.00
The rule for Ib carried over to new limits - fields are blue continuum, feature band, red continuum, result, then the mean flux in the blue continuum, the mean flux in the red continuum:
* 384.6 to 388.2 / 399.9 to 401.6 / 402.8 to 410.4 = -0.36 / 12.9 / 27.7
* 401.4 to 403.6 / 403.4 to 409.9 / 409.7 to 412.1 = 0.07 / 28.8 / 27.7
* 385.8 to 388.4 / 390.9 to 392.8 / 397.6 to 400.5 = -0.22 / 11.9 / 25.2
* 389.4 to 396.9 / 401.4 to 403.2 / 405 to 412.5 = -0.47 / 16.4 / 27.9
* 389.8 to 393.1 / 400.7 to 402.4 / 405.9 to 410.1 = -0.36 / 18.4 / 27.8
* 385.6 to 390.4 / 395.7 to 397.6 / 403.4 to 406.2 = 0.76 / 14.3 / 28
